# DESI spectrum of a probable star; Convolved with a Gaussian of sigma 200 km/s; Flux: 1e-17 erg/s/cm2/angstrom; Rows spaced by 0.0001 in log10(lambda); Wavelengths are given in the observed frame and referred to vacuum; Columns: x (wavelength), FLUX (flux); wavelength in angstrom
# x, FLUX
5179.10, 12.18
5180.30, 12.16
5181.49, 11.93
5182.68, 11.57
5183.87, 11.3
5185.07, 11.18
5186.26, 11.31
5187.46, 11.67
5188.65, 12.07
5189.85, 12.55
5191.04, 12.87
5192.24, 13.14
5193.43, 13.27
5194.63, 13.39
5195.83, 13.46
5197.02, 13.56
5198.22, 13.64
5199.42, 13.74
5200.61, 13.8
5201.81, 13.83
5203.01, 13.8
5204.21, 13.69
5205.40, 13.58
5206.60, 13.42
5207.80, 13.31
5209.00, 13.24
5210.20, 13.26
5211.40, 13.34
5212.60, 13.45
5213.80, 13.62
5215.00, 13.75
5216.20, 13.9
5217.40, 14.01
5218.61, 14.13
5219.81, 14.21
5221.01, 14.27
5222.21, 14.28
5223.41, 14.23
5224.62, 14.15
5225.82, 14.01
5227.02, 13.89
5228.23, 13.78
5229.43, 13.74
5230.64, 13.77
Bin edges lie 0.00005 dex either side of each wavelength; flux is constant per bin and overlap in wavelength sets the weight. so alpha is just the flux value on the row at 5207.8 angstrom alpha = 13.31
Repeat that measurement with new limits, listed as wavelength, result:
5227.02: 13.89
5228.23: 13.78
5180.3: 12.16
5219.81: 14.21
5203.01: 13.8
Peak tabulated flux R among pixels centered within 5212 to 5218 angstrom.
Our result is 14.01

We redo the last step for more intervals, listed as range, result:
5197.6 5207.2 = 13.83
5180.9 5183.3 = 11.93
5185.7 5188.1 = 11.67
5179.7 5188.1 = 12.16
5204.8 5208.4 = 13.58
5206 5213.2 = 13.45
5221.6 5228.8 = 14.28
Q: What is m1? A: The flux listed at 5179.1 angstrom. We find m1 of 12.18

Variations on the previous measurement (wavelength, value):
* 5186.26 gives 11.31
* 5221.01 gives 14.27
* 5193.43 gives 13.27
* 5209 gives 13.24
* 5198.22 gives 13.64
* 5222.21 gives 14.28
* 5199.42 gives 13.74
